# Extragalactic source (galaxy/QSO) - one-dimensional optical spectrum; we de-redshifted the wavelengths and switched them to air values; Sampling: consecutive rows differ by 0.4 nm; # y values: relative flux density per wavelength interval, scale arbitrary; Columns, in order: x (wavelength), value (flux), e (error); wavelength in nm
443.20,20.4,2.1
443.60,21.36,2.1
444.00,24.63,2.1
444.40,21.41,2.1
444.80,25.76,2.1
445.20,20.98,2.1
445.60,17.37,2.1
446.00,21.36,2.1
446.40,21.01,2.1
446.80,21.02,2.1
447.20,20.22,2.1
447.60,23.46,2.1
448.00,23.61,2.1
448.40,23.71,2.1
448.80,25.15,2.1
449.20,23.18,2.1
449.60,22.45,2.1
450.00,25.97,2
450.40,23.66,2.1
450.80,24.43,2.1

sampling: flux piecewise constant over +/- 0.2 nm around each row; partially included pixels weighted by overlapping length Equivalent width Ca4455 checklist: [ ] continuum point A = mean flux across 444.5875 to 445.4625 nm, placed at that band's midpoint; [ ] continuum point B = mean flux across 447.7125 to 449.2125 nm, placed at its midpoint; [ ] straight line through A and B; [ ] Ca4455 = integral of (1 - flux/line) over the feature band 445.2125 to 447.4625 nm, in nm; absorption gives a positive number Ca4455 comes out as 0.29 nm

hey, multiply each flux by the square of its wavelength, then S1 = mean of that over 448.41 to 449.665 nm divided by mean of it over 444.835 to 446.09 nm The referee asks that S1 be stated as 1.2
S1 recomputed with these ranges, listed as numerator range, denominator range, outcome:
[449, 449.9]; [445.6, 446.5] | 1.16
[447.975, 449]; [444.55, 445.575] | 1.11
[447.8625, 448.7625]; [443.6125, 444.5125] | 1.07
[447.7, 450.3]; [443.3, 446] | 1.12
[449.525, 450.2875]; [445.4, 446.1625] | 1.29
